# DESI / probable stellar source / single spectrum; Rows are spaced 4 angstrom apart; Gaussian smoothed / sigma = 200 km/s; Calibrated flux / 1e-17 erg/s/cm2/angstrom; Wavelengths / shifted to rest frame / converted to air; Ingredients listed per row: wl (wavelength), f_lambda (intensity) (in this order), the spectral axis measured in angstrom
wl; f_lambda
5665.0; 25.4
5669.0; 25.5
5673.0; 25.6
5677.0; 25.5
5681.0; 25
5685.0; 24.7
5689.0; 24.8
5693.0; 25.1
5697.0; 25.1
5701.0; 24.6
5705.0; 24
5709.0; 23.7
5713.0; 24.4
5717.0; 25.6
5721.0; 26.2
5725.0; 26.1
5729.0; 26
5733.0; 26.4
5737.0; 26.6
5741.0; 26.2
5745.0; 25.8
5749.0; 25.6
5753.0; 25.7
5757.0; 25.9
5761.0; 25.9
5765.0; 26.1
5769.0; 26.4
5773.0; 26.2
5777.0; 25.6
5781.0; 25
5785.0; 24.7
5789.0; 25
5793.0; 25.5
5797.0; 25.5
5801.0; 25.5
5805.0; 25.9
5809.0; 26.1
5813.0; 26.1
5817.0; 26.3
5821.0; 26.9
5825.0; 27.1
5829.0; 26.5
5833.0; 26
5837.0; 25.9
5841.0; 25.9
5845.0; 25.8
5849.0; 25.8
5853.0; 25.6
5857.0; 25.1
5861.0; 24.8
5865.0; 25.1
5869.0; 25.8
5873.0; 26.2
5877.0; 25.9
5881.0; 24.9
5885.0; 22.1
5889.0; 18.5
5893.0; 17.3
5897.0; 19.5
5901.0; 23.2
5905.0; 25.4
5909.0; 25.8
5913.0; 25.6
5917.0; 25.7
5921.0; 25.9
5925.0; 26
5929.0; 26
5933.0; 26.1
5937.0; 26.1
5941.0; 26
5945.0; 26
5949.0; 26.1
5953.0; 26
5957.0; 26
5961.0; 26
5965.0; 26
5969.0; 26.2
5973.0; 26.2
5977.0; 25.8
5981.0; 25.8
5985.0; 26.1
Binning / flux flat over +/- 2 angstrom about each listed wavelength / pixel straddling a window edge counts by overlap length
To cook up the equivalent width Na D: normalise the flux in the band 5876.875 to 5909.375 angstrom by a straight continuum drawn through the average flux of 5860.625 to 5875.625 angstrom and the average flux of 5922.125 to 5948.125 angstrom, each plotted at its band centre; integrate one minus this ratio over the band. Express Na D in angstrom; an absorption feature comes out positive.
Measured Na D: 4.5 angstrom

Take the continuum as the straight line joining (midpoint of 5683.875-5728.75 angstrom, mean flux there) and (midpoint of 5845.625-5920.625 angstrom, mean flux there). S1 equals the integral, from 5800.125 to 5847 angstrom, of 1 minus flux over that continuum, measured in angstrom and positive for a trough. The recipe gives -3.4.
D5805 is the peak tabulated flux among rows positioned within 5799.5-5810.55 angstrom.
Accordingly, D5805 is 26.1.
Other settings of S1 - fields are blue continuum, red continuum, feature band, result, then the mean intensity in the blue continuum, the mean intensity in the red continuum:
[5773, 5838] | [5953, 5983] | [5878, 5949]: 4.8 angstrom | 25.9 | 26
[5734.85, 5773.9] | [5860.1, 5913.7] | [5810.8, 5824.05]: -0.9 angstrom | 26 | 23.5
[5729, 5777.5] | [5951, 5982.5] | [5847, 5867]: 0.6 angstrom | 26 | 26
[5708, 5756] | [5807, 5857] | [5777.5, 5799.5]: 0.7 angstrom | 25.7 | 26.1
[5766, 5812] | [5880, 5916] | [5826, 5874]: -3.7 angstrom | 25.6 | 22.5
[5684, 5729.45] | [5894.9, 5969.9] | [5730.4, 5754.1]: -0.9 angstrom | 25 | 25.4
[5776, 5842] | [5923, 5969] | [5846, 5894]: 3.4 angstrom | 25.9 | 26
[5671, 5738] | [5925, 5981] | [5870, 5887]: 0.6 angstrom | 25.2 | 26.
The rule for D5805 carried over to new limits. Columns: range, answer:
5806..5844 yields 27.1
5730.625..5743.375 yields 26.6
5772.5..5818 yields 26.3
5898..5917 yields 25.8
